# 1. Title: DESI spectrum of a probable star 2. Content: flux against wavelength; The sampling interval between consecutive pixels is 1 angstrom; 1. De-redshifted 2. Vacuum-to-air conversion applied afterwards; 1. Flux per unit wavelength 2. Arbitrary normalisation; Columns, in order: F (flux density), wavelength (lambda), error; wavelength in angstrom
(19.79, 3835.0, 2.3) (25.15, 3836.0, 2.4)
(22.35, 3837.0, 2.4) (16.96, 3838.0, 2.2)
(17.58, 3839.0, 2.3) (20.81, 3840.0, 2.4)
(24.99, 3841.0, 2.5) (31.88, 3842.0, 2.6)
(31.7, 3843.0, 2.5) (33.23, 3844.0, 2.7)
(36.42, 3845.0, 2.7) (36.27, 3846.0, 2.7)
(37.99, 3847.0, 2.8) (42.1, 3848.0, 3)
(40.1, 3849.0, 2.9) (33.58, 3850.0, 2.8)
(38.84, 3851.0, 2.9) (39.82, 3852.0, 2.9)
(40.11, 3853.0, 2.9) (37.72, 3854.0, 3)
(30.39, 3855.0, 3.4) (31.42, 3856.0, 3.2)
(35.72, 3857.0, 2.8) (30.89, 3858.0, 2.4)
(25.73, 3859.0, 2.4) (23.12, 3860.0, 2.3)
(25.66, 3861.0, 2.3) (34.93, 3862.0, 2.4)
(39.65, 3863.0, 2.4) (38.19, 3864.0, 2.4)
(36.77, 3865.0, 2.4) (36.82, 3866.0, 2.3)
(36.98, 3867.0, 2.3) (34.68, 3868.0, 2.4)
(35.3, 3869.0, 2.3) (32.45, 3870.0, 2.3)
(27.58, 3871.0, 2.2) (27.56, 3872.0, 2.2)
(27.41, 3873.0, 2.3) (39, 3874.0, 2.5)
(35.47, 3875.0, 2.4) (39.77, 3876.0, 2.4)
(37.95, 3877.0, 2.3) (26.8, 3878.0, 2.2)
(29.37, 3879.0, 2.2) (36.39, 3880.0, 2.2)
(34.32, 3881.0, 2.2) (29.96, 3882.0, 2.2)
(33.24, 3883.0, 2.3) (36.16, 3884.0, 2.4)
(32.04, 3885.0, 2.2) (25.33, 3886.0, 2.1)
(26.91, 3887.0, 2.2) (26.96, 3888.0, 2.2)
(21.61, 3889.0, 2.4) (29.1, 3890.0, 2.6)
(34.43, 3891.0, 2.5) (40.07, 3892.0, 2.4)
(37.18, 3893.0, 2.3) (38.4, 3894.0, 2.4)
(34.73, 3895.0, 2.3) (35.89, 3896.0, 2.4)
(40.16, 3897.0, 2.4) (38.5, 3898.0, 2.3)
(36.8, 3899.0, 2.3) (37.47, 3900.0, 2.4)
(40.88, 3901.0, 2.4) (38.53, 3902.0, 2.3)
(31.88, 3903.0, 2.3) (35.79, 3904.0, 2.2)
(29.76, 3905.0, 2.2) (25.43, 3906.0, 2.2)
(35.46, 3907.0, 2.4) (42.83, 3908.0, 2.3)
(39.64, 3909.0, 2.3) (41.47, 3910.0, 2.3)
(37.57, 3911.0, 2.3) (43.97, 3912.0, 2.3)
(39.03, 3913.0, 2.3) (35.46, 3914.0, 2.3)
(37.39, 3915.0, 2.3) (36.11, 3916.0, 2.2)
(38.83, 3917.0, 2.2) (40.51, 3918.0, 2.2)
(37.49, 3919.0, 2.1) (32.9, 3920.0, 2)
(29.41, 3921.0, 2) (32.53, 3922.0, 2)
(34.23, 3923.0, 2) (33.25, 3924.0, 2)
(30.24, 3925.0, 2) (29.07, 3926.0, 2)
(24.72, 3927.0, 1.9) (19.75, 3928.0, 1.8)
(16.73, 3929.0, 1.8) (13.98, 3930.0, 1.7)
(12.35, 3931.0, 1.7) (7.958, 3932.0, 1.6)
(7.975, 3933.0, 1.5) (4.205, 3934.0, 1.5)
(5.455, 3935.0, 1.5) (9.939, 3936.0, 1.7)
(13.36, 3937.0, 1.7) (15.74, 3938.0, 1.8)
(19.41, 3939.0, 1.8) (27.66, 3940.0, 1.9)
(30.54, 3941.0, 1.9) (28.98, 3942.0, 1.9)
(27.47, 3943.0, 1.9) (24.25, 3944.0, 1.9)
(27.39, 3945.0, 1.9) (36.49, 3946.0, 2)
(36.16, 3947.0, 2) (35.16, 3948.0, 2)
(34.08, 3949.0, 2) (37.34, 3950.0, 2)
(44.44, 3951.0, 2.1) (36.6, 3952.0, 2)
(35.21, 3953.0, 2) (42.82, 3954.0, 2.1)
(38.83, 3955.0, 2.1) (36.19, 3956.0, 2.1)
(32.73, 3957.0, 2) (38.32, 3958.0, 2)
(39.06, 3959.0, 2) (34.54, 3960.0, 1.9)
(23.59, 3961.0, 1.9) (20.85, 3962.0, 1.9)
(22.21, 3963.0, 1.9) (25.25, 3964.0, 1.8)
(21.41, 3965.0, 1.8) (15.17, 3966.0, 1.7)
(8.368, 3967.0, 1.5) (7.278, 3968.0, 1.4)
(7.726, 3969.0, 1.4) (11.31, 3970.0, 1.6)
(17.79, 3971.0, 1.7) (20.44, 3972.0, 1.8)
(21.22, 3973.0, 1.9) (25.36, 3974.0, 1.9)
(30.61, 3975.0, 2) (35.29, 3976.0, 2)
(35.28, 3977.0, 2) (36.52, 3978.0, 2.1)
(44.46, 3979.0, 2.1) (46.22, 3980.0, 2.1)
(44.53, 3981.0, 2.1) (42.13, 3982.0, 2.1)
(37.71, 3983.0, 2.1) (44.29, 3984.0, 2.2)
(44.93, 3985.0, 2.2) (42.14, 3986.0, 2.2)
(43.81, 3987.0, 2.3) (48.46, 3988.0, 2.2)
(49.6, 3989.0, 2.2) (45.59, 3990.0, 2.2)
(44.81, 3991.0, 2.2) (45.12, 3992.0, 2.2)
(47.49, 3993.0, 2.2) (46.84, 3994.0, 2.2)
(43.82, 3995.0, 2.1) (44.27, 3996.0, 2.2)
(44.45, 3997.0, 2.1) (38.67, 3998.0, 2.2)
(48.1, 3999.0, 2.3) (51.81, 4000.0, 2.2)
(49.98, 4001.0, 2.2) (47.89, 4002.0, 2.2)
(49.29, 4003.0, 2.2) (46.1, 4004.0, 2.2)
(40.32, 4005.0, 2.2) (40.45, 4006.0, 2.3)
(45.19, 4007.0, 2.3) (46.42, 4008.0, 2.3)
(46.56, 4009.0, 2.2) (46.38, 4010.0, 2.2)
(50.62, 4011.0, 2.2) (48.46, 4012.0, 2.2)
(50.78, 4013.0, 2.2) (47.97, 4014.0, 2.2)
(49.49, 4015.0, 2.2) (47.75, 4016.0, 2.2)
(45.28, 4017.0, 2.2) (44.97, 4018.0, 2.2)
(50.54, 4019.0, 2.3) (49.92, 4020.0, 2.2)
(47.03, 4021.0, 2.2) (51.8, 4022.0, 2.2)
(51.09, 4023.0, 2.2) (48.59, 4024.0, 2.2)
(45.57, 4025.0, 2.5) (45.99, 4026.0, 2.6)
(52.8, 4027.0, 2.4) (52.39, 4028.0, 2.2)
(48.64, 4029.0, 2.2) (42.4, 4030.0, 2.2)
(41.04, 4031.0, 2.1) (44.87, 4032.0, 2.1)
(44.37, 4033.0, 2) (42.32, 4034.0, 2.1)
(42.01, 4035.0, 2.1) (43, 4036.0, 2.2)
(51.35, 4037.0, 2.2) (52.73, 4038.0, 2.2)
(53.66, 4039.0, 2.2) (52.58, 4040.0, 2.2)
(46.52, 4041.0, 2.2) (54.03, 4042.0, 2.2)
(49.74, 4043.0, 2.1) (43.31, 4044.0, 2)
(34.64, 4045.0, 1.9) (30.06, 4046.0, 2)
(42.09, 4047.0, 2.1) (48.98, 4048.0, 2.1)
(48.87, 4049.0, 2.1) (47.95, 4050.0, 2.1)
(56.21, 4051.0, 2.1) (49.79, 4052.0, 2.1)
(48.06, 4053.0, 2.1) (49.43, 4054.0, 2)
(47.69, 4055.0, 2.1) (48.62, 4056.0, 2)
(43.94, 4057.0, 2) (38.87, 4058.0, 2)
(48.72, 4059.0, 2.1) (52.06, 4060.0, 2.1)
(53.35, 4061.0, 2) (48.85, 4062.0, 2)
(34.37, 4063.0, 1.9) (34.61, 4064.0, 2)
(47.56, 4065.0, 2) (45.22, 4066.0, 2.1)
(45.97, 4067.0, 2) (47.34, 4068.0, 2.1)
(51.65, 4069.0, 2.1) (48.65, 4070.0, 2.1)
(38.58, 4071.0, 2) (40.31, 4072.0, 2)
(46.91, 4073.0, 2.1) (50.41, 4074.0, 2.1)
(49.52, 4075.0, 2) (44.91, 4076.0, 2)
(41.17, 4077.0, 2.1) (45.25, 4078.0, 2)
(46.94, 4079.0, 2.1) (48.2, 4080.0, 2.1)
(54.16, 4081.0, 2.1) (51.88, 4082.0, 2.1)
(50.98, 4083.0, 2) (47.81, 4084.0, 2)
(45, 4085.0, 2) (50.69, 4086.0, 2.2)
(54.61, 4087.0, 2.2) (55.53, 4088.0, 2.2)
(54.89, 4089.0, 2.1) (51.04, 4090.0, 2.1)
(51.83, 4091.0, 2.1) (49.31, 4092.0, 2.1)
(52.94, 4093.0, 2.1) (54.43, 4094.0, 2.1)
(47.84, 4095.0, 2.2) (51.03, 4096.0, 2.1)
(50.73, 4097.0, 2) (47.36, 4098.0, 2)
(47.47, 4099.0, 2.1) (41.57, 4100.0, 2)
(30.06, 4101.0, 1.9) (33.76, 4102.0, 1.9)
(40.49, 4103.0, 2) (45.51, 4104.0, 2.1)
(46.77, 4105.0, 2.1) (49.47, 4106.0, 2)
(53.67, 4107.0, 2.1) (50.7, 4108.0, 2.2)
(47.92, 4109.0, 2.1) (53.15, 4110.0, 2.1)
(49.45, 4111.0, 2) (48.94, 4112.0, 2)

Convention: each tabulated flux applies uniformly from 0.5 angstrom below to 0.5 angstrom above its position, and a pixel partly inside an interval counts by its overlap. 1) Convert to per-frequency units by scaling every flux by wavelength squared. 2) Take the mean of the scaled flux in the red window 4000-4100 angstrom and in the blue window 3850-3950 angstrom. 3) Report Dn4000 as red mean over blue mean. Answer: 1.64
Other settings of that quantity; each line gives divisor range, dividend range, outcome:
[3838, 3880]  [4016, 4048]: 1.54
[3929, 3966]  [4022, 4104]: 1.91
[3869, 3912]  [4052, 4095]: 1.54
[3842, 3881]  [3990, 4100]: 1.52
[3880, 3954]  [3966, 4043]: 1.45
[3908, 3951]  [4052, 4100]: 1.84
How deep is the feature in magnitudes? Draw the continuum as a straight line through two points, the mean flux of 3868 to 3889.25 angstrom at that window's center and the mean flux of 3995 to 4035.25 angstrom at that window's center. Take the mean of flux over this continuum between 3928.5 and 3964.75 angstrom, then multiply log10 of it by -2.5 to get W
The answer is 0.45 mag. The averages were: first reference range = 31.7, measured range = 26.2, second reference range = 46.8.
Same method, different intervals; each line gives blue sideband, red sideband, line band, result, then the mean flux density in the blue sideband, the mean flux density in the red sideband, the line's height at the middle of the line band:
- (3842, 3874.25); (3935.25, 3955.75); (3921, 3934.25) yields 0.41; 34.2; 29.9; 30.8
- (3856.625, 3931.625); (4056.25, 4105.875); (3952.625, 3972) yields 0.45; 33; 47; 38.1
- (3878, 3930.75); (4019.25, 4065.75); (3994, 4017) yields -0.08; 33.3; 46.8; 43.2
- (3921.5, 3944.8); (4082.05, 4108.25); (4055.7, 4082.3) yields -0.06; 20.5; 48.3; 43.8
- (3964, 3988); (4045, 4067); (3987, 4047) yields -0.23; 30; 45.7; 38.1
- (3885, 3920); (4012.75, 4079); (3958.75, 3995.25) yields 0.25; 35.5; 46.7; 41.4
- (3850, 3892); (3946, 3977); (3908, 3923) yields -0.22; 32.8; 28.1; 30.5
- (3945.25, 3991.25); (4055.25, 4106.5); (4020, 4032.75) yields -0.19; 33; 47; 40.2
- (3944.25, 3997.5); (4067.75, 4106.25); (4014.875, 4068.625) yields -0.11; 34.3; 47.6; 42.4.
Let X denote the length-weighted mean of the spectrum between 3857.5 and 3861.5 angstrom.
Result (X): 26.4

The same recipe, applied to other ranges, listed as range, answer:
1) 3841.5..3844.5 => 32.3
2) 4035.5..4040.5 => 50.7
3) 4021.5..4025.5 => 49.3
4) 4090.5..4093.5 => 51.4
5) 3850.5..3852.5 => 39.3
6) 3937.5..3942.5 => 24.5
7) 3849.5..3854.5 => 38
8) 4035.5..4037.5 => 47.2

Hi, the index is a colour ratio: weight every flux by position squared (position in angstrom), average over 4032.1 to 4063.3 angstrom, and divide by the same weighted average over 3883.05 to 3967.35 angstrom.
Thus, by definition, 1.65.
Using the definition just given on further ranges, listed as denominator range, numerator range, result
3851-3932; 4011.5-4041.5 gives 1.55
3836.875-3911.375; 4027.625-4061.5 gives 1.53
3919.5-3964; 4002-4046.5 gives 1.81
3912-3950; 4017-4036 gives 1.86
